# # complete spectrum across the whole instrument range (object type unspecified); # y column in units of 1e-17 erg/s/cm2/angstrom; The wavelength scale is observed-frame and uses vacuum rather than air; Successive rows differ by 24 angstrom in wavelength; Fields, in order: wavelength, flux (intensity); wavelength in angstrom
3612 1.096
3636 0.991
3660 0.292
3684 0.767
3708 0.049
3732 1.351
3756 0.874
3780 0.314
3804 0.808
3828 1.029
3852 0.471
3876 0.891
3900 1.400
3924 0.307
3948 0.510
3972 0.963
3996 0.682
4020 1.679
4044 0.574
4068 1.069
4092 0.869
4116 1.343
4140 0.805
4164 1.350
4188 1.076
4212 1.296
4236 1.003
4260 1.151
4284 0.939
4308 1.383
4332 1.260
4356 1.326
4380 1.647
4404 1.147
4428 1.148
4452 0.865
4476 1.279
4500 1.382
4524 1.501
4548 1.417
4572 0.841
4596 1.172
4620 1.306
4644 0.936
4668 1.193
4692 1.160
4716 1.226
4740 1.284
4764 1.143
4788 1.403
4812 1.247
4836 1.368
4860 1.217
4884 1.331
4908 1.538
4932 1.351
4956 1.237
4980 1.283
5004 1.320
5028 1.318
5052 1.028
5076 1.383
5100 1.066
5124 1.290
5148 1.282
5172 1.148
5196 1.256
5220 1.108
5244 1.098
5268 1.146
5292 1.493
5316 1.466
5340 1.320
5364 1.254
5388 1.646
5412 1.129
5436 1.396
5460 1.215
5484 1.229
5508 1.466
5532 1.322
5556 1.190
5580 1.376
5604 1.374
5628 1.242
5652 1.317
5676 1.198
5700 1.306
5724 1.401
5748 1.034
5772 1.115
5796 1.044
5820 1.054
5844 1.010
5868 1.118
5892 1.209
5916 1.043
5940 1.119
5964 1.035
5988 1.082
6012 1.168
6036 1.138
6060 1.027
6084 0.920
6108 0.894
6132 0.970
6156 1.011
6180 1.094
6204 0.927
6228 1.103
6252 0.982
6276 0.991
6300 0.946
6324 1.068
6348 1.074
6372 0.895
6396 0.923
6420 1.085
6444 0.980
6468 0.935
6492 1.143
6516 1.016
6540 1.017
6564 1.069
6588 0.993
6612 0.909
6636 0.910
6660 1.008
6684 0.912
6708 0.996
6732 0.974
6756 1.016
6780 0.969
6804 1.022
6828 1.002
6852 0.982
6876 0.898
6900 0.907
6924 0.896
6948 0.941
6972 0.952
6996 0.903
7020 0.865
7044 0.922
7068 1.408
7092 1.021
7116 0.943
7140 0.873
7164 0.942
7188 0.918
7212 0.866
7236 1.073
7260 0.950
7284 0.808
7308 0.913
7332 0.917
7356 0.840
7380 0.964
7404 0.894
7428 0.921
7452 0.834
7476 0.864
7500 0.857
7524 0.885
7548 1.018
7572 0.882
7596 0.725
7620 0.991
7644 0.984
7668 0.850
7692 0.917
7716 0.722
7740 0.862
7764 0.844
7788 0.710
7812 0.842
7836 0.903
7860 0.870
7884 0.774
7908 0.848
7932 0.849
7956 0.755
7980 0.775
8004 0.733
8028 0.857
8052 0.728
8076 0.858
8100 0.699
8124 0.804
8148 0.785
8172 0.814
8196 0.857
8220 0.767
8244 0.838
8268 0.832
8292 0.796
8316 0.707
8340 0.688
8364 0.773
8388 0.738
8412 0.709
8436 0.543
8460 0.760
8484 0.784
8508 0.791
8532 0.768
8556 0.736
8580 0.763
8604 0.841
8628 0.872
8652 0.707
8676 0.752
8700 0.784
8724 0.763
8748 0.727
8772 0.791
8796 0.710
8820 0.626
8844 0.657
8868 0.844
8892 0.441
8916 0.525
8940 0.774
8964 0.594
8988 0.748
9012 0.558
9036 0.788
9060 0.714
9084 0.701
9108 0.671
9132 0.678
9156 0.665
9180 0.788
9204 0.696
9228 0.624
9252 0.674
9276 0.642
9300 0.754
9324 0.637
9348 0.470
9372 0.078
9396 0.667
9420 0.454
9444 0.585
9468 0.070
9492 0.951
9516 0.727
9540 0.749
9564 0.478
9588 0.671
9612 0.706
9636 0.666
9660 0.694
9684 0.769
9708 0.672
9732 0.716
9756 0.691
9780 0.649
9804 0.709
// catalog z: 0.077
